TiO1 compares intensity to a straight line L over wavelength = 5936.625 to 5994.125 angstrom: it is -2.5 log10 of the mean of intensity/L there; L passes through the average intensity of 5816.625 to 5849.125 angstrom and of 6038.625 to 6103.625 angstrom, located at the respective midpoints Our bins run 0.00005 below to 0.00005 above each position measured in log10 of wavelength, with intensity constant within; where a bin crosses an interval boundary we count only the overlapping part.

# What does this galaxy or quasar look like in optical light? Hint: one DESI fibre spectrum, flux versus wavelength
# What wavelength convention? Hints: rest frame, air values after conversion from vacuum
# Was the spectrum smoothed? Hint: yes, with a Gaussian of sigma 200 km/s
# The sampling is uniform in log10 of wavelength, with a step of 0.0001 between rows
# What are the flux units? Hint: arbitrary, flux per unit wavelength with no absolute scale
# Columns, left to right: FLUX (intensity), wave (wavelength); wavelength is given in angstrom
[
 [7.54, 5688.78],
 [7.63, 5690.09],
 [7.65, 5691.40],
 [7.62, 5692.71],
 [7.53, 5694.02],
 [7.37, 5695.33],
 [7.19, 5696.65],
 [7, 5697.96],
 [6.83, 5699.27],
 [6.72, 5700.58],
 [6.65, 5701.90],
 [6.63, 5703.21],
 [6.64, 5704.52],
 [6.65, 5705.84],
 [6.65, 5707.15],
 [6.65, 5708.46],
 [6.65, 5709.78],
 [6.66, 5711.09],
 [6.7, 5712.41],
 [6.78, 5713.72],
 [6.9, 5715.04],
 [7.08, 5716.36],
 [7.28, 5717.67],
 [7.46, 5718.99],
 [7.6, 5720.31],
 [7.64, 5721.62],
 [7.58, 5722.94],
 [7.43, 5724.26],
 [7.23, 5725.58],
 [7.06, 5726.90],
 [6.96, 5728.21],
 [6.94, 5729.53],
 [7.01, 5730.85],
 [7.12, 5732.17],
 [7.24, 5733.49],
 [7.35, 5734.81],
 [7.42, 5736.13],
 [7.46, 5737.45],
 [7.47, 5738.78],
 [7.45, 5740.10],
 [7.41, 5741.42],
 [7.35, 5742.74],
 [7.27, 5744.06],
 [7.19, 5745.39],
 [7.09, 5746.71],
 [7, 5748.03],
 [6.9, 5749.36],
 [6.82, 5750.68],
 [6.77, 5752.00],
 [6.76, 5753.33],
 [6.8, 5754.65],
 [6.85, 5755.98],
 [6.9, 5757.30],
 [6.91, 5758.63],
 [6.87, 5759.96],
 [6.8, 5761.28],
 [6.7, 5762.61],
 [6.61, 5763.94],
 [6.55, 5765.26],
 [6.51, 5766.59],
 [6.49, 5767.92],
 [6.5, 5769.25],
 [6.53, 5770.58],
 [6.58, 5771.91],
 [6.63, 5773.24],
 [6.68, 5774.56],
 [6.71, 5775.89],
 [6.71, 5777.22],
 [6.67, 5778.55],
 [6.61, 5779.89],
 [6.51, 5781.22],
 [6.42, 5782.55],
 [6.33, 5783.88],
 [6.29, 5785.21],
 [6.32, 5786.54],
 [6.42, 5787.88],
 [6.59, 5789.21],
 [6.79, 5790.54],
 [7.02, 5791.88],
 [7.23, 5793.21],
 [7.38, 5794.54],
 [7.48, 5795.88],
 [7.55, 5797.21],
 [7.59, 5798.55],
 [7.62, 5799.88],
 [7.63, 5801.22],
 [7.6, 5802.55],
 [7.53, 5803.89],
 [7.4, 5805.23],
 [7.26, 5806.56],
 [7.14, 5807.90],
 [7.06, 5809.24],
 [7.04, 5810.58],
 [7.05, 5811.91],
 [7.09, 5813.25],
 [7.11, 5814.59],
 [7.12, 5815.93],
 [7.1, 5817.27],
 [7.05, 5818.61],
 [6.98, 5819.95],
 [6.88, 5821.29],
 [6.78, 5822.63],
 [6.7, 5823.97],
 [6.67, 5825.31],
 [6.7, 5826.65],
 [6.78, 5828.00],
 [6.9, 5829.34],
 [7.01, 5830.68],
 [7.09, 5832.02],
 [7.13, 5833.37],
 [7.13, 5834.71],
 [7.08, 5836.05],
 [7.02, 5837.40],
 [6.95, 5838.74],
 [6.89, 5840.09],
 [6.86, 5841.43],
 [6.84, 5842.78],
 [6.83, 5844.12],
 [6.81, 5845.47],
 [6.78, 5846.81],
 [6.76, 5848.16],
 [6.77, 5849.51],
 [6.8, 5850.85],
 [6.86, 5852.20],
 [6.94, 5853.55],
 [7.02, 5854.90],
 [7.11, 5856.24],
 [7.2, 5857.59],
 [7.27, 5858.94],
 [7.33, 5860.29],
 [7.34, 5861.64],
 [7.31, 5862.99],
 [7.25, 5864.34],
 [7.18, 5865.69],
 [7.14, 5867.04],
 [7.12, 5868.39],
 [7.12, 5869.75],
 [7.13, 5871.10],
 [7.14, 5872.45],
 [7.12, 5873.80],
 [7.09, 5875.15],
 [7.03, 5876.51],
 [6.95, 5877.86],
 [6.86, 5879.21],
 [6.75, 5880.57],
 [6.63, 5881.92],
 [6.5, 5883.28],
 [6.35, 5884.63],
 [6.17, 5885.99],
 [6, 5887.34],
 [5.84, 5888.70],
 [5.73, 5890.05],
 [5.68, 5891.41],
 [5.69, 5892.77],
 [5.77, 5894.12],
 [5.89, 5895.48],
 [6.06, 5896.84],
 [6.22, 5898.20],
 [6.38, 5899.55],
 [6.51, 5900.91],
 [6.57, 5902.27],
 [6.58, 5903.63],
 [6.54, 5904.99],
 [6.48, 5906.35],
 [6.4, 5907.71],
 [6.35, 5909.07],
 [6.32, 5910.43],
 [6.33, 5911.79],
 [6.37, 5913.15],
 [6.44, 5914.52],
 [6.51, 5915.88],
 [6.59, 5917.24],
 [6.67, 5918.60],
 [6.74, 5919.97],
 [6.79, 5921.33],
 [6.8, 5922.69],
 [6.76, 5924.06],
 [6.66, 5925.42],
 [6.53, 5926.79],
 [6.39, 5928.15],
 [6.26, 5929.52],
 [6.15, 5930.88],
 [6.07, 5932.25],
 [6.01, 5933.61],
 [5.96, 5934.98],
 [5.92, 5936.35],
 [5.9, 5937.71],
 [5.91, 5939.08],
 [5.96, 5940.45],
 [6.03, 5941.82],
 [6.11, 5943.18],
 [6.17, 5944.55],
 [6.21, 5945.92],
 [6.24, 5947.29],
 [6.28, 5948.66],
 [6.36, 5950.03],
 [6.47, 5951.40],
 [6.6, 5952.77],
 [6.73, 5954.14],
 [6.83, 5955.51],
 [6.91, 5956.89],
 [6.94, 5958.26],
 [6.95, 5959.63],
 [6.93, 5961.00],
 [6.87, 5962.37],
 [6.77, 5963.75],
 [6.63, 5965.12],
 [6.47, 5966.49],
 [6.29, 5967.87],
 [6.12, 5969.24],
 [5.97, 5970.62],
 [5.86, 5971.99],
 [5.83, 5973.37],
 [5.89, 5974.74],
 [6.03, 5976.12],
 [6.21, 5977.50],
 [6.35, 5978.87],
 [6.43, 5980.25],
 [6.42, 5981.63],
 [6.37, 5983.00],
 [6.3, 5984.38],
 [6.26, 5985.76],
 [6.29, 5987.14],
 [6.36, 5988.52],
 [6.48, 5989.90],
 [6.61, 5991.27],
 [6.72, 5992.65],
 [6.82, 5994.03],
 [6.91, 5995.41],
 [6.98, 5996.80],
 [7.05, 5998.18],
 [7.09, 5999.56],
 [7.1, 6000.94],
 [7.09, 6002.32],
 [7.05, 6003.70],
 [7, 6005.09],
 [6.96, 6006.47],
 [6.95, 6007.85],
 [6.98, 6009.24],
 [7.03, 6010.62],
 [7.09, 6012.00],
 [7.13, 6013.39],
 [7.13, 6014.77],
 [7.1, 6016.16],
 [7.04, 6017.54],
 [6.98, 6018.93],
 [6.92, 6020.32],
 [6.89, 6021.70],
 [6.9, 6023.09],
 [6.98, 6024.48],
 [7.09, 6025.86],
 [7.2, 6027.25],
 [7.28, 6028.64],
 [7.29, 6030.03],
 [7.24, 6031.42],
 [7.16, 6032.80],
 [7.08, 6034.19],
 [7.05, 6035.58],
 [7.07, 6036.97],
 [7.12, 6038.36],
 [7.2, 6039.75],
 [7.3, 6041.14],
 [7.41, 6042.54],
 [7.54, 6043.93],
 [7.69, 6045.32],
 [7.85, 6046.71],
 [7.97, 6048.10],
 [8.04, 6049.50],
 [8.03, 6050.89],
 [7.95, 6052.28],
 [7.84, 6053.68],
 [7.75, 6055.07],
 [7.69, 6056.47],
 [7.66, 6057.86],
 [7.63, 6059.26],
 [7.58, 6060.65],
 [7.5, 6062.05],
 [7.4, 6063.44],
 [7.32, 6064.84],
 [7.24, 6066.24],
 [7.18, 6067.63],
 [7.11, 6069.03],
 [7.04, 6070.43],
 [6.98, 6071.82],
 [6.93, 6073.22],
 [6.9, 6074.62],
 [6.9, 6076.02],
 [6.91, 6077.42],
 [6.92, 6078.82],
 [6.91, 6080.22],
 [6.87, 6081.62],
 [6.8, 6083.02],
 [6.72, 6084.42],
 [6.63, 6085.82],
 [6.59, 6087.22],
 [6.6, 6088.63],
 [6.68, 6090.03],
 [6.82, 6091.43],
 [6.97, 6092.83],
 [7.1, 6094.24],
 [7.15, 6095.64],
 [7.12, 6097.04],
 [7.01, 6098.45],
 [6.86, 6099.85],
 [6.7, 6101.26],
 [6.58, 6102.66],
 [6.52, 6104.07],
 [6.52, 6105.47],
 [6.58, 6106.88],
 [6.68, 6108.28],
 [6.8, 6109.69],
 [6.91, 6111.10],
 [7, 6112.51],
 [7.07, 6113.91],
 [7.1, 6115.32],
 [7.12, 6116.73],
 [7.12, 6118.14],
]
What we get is 0.11 mag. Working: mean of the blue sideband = 6.9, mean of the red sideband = 7.2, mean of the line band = 6.37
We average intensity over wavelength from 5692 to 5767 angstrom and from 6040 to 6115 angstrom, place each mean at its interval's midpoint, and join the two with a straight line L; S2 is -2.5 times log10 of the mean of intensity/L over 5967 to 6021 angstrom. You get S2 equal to 0.07 mag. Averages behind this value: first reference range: 7.03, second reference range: 7.14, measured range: 6.65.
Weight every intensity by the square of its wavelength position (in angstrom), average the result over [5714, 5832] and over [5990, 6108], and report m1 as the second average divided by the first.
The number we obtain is 1.11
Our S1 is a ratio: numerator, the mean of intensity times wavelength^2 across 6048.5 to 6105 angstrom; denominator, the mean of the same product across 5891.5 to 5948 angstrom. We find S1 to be 1.19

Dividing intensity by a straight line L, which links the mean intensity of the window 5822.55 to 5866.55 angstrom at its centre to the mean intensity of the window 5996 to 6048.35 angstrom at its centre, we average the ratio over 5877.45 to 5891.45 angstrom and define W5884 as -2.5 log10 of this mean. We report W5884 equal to 0.11 mag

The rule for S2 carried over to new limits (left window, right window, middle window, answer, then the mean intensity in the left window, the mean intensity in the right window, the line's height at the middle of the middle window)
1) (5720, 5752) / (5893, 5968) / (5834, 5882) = -0.05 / 7.24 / 6.41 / 6.72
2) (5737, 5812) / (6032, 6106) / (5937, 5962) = 0.11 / 6.94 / 7.17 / 7.08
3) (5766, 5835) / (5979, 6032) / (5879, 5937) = 0.09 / 6.92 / 6.88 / 6.9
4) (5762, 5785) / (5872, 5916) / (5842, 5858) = -0.07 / 6.57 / 6.4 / 6.46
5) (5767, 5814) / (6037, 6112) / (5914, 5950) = 0.12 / 6.93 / 7.14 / 7.03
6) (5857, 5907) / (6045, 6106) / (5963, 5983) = 0.11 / 6.64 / 7.16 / 6.89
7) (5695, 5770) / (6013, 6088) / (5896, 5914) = 0.12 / 6.99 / 7.23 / 7.12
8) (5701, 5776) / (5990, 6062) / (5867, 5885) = 0.03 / 6.96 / 7.24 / 7.09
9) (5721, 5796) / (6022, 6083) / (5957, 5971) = 0.09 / 6.91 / 7.31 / 7.19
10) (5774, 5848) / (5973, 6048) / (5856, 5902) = 0.04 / 6.96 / 6.91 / 6.94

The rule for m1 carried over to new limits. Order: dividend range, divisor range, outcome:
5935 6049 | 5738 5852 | 1.04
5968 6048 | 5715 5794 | 1.08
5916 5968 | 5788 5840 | 0.95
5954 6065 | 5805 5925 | 1.08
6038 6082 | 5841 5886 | 1.13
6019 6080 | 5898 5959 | 1.19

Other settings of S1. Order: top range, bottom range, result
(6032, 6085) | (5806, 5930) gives 1.16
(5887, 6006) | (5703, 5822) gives 0.98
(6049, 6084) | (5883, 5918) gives 1.24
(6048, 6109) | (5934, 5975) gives 1.17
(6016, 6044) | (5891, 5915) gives 1.19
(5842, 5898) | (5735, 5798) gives 1.02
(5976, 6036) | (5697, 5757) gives 1.07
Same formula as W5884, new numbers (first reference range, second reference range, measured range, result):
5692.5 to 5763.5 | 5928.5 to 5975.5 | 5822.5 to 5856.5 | -0.03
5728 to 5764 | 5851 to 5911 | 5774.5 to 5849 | -0.02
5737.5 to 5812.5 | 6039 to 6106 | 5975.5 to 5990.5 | 0.13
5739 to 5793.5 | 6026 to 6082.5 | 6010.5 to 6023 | 0.04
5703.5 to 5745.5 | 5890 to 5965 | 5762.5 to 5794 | 0.05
